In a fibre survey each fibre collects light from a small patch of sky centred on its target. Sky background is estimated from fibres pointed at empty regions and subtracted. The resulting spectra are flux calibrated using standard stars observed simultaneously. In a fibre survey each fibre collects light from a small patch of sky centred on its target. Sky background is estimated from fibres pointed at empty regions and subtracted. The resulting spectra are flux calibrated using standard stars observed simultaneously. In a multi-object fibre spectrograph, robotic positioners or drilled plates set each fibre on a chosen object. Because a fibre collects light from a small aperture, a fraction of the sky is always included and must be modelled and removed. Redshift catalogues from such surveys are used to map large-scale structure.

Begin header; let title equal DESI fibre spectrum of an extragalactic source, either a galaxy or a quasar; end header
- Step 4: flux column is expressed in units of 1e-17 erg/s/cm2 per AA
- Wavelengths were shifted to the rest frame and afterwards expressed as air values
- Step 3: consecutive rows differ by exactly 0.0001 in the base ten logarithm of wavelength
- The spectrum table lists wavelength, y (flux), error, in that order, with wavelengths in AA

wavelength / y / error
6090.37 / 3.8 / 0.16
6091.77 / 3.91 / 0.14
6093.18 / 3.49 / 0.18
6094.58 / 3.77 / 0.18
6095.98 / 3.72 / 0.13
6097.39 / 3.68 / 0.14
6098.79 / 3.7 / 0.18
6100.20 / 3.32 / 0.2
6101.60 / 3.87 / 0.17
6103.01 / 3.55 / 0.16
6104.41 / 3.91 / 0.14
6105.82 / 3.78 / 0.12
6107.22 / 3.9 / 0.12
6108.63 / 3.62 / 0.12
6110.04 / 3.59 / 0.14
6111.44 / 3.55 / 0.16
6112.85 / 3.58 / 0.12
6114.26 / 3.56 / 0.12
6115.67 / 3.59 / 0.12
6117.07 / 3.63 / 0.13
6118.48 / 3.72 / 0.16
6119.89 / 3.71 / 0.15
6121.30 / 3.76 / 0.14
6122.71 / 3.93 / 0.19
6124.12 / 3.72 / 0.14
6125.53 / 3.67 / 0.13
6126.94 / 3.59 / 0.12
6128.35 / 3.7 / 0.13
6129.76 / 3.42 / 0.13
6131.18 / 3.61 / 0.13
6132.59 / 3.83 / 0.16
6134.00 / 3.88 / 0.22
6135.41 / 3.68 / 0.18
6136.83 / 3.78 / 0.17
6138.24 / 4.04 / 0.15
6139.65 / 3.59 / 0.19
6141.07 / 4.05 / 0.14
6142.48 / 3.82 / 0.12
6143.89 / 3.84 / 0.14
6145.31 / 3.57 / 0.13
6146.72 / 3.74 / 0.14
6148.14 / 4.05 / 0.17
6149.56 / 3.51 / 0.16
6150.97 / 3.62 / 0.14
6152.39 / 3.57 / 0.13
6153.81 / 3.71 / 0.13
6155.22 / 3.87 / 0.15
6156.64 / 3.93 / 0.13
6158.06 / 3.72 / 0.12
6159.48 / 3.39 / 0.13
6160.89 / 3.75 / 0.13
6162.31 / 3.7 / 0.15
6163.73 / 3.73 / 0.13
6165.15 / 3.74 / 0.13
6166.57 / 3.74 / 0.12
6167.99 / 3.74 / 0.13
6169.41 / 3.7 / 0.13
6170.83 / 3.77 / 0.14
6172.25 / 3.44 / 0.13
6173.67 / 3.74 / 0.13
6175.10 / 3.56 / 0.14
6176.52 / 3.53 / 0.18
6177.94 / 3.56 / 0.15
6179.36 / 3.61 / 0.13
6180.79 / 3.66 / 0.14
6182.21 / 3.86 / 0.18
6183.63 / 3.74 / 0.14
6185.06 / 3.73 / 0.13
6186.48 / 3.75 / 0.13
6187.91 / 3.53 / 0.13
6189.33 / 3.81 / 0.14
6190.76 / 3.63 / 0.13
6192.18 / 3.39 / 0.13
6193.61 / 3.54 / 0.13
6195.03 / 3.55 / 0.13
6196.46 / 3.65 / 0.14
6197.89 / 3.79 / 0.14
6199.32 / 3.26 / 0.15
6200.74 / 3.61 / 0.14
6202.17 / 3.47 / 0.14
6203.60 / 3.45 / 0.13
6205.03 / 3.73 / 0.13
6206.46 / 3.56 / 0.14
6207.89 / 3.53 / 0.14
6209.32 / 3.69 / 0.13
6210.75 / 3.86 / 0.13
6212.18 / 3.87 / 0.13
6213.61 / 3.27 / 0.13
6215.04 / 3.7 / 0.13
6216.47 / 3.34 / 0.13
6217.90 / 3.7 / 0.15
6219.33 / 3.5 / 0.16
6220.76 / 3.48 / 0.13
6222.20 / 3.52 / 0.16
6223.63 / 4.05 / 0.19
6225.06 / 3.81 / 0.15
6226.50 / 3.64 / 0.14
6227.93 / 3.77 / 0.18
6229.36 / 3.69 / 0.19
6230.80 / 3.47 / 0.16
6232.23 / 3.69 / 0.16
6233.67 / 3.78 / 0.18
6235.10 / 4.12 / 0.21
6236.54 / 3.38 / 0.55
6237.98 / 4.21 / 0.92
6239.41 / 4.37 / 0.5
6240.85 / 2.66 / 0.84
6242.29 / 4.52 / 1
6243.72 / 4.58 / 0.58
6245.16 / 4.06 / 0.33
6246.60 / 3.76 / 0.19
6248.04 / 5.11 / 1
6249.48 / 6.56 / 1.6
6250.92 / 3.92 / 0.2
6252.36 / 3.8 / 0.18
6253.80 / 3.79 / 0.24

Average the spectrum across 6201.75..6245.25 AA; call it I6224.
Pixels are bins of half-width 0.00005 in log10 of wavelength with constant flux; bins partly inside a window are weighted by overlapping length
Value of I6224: 3.72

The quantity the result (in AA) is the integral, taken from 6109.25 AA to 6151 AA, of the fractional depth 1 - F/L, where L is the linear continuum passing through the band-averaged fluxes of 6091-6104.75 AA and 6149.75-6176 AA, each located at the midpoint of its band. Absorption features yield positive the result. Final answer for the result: -0.3 AA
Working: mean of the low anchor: 3.69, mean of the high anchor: 3.69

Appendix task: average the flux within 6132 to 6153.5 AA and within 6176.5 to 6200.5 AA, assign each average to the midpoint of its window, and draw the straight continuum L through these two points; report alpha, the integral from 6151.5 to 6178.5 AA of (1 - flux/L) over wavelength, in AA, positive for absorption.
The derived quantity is 0.2 AA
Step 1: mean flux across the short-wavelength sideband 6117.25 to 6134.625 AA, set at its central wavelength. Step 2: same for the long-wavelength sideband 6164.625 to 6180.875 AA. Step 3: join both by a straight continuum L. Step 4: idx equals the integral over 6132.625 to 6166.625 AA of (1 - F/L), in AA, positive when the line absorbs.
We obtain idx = -0.70 AA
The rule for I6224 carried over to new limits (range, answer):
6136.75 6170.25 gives 3.75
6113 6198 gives 3.69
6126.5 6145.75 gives 3.75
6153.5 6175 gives 3.71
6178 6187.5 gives 3.71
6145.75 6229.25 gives 3.65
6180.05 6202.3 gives 3.63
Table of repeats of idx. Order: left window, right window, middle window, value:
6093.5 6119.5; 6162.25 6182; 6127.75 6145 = -0.5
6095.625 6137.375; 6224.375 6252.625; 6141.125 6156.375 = 0.1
